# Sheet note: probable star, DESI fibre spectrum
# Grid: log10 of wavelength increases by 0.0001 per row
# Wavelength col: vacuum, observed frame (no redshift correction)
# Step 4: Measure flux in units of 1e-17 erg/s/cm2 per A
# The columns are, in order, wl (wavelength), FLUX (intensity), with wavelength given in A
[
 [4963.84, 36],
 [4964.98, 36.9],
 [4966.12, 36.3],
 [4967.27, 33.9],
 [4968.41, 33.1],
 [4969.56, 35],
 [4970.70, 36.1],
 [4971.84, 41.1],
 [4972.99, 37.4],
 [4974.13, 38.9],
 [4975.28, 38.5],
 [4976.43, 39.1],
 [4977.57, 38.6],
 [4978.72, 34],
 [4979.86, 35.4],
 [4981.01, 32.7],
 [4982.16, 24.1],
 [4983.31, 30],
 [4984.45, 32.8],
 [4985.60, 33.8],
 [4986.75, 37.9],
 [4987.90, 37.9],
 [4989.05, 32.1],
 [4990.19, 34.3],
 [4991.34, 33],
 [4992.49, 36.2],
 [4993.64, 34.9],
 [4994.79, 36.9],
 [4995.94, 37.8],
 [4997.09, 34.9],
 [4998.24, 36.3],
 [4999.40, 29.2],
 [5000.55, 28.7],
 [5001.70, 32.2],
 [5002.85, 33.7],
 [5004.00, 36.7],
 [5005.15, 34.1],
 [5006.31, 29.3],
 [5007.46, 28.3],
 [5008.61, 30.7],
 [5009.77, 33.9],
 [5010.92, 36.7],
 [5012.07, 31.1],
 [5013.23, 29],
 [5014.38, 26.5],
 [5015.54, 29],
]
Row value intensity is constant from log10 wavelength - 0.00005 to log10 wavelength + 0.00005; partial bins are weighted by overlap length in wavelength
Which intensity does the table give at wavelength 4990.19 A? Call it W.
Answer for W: 34.3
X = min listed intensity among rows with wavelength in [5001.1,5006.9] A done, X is 29.3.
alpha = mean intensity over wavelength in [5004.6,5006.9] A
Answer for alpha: 31.6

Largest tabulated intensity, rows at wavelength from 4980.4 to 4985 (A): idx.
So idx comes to 32.8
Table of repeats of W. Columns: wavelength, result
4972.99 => 37.4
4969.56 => 35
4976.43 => 39.1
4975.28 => 38.5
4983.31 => 30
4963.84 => 36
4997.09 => 34.9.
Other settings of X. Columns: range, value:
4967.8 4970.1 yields 33.1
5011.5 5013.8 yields 29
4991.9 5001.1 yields 28.7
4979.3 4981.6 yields 32.7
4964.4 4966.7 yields 36.3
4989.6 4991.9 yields 33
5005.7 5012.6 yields 28.3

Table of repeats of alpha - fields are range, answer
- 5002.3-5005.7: 34.9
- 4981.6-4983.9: 27.2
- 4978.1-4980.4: 34.8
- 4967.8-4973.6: 36.6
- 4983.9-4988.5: 35.5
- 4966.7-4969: 33.5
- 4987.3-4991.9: 34.4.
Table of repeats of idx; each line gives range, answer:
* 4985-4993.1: 37.9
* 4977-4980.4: 38.6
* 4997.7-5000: 36.3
